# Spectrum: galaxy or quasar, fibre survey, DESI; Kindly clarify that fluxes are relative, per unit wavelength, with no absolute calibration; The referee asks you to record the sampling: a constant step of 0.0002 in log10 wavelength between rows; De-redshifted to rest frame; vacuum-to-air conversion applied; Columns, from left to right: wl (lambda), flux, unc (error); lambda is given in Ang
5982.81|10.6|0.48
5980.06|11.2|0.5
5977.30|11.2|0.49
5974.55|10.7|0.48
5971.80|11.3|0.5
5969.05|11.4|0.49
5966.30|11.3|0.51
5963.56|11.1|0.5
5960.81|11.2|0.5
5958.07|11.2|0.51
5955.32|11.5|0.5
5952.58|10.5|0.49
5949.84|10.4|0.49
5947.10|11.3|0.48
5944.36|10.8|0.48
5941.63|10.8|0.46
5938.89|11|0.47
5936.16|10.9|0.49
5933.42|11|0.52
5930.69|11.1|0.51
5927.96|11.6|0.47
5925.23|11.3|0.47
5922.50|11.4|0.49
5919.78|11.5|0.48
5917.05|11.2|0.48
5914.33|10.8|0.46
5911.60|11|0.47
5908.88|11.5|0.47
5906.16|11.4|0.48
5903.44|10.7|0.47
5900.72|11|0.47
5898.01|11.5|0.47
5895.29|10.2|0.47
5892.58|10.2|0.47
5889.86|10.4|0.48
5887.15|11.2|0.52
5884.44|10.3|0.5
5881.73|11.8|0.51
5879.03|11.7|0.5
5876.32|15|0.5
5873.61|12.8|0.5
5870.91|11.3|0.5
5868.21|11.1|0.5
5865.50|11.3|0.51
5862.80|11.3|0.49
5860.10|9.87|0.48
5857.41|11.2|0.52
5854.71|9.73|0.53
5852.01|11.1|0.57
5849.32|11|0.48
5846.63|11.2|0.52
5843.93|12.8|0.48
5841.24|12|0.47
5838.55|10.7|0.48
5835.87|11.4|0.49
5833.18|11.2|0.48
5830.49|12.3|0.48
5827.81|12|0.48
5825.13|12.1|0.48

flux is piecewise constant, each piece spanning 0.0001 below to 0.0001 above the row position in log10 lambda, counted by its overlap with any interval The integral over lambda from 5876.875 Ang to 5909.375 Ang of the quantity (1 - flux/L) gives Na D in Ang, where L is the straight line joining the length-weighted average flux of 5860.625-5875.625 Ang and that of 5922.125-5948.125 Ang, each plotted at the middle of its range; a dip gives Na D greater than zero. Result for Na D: 1.0 Ang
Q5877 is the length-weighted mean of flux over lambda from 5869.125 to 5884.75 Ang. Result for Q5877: 12.2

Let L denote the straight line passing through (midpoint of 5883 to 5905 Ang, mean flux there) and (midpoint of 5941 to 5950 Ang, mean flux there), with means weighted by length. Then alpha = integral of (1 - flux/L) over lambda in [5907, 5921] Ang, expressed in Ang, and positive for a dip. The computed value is -0.6 Ang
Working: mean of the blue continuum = 10.7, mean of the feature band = 11.2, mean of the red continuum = 10.9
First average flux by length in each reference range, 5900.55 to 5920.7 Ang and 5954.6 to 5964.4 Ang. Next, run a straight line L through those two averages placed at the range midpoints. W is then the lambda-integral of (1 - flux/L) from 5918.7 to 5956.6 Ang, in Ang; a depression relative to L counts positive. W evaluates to 0.4 Ang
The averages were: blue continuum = 11.1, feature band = 11.1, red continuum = 11.2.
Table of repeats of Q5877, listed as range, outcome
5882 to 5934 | 11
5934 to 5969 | 11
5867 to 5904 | 11.4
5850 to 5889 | 11.4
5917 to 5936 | 11.3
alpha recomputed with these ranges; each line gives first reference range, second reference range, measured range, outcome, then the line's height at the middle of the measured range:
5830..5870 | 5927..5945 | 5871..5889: -1.4 Ang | 11.1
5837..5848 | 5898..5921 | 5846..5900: 1.1 Ang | 11.4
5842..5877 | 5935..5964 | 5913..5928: -0.2 Ang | 11.1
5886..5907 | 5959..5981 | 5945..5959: 0.2 Ang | 11.1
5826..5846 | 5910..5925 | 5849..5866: 1.3 Ang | 11.6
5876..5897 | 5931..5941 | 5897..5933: -0.6 Ang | 11.1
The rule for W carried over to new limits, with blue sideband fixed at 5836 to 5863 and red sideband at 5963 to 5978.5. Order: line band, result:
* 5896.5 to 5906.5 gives 0.0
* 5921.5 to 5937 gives -0.1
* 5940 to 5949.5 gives 0.2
